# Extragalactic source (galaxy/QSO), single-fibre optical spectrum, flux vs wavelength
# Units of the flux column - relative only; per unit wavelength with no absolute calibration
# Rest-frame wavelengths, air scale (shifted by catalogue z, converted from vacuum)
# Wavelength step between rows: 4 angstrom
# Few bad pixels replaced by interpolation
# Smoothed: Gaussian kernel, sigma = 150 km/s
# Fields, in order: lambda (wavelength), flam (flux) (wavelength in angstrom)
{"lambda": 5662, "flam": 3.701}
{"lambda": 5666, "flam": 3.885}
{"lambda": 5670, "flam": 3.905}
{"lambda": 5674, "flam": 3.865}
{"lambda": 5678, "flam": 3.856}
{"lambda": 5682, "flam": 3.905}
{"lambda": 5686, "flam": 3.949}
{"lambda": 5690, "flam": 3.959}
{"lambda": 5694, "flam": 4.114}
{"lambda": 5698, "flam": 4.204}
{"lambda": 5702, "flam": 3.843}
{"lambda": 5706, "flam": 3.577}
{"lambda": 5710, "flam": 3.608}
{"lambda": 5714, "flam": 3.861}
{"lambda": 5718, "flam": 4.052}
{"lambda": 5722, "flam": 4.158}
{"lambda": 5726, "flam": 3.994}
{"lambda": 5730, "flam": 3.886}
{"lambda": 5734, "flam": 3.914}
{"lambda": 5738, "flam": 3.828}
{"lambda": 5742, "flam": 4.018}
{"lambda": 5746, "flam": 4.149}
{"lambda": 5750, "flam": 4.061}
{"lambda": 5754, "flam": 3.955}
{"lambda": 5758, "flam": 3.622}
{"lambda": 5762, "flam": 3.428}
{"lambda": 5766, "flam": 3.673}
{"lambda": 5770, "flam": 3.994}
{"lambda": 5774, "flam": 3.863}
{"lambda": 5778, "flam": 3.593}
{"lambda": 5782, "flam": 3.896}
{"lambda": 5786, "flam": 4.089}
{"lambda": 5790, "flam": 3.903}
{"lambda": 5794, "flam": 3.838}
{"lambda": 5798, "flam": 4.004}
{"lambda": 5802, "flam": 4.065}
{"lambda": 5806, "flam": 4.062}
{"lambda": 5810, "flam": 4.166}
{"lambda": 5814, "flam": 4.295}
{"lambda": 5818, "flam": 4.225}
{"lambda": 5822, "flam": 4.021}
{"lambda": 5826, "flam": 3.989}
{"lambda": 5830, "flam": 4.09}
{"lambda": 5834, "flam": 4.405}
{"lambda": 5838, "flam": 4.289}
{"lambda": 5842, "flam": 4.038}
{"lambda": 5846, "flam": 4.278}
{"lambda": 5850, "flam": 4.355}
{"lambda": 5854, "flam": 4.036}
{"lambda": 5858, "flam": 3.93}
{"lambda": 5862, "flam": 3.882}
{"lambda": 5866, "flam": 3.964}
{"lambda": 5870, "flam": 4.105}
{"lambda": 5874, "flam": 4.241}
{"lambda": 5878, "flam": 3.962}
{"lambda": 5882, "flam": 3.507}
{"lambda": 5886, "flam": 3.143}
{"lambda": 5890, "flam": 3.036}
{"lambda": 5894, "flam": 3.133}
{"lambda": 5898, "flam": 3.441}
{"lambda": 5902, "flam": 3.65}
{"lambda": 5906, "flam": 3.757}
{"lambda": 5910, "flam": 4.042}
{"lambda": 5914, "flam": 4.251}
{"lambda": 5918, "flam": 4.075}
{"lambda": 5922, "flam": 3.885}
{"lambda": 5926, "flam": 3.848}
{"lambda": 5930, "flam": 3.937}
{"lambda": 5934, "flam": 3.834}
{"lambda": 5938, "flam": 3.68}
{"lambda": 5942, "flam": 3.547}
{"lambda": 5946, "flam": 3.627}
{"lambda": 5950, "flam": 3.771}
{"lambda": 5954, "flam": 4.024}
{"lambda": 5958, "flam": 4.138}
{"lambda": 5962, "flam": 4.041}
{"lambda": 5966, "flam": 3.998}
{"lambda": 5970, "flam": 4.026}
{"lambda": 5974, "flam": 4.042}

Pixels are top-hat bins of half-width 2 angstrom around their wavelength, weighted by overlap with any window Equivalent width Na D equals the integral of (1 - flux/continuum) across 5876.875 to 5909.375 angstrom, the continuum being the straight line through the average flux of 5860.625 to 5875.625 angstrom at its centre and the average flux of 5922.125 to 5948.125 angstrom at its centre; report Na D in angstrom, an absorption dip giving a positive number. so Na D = 3.9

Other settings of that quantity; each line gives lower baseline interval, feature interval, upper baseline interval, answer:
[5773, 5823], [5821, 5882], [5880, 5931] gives -4.0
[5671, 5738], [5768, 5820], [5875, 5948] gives -2.4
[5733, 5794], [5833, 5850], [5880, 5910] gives -3.1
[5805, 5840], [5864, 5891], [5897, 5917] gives 1.6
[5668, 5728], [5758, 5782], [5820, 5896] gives 1.2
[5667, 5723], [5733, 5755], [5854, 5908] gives -0.8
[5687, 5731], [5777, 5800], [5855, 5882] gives 0.3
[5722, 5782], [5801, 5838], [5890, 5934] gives -3.2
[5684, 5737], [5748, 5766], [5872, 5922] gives 0.5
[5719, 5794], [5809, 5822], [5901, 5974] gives -1.0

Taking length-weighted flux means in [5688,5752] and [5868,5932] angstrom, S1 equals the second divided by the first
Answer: 0.95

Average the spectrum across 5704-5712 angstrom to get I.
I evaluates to 3.59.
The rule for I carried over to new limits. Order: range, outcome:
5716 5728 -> 4.07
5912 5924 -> 4.07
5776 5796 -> 3.86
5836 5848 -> 4.2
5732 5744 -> 3.92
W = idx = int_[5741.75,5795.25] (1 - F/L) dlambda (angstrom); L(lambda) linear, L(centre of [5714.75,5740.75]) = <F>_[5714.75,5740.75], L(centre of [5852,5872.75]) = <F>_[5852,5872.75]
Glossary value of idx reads 1.6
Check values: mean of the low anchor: 3.97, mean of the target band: 3.86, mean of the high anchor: 3.99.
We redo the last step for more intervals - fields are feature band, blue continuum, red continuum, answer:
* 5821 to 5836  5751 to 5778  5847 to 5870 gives -0.67 angstrom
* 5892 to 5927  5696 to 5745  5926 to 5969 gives 0.78 angstrom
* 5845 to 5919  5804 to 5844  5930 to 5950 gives 2.12 angstrom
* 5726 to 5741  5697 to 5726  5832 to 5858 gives 0.18 angstrom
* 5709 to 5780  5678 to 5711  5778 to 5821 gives 1.60 angstrom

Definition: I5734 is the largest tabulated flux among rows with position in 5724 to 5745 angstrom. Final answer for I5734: 4.018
